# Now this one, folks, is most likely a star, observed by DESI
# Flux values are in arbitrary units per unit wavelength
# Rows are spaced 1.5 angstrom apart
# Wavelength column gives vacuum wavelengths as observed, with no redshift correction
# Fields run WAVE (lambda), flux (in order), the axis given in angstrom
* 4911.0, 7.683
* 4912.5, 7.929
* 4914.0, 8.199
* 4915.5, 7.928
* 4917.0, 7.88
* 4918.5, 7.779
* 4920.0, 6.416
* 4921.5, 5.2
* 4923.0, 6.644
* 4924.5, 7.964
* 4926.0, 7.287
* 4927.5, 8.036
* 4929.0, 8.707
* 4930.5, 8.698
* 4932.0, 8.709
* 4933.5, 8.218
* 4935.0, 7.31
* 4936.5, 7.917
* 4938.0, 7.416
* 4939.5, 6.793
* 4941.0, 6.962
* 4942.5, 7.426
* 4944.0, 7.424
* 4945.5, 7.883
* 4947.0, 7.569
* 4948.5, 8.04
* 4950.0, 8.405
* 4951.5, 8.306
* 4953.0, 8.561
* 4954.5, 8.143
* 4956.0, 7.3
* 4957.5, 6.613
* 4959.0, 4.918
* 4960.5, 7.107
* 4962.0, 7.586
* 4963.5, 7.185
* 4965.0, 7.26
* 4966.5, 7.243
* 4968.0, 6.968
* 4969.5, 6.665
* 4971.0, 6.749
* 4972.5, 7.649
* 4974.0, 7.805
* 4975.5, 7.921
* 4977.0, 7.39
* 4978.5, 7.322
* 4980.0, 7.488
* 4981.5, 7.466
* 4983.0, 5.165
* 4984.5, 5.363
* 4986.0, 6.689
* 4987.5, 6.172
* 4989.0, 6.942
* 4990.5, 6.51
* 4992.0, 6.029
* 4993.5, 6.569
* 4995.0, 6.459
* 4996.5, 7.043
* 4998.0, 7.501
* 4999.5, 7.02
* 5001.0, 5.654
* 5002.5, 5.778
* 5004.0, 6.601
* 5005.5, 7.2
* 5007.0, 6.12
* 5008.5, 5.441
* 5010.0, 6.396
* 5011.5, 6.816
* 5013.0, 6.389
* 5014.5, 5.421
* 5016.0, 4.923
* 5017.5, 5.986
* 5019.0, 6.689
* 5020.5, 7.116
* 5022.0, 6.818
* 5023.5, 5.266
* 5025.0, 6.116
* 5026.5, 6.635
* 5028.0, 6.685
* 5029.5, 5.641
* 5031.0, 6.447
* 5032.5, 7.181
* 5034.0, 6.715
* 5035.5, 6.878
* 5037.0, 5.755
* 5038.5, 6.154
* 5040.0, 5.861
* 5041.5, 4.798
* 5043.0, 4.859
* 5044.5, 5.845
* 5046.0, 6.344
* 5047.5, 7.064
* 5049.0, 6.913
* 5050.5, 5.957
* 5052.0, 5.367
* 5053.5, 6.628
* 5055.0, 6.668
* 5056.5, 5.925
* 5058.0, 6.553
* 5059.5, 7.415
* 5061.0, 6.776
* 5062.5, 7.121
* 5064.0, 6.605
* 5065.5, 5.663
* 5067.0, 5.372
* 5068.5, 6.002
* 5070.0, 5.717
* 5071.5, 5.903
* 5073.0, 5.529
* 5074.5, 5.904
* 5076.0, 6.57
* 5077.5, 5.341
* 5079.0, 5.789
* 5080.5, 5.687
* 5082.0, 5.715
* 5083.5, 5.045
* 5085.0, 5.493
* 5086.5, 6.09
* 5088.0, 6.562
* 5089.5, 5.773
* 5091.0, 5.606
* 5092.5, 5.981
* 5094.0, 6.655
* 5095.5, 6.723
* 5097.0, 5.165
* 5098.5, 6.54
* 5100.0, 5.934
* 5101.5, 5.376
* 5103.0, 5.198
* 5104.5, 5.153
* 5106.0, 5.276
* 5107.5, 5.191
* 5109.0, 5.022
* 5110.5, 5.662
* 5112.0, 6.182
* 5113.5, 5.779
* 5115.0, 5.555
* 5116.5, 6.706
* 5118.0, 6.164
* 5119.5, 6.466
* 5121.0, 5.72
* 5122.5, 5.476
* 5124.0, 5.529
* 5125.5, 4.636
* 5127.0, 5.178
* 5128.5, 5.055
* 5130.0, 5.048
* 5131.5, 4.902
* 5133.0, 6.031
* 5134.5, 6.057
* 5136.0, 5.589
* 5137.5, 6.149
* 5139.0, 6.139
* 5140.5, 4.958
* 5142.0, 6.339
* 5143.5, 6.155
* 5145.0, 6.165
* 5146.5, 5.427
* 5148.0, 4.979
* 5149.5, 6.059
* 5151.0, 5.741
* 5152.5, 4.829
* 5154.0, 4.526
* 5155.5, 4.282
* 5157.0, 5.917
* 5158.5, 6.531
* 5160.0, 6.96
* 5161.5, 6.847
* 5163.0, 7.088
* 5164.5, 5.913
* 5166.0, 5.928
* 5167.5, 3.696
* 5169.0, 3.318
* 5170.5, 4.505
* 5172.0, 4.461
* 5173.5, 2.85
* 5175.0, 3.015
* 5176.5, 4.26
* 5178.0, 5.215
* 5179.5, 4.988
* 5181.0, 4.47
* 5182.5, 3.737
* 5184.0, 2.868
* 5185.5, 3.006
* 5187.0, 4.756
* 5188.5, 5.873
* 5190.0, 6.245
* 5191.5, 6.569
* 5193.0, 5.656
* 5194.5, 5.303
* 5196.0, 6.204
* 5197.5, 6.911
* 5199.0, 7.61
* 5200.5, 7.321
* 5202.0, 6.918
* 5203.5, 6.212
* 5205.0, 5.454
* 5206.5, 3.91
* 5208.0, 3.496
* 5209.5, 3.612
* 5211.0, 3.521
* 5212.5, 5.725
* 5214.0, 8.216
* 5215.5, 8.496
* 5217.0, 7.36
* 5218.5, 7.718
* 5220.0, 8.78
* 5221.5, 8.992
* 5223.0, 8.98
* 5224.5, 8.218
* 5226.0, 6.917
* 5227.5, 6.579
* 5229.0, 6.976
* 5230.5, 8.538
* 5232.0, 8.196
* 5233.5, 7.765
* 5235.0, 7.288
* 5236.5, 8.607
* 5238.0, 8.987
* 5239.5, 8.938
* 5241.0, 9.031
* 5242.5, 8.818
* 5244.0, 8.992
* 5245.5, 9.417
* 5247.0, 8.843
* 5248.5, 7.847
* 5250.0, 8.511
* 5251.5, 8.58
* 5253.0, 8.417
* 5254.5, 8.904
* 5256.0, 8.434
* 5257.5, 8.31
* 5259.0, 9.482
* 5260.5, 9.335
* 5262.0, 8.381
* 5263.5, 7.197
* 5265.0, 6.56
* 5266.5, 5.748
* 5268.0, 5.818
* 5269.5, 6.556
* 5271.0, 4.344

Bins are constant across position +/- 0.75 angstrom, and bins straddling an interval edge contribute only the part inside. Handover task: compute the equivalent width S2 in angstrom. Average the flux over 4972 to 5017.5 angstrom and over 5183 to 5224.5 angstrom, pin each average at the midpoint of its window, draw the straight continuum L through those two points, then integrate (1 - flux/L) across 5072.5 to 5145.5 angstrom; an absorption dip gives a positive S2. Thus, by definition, 7.0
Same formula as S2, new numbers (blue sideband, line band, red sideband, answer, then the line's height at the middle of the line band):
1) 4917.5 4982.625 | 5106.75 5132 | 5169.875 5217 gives 1.5 angstrom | 5.91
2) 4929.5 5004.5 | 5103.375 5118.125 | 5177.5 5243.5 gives 2.6 angstrom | 6.82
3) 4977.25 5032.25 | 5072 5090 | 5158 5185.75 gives -0.5 angstrom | 5.64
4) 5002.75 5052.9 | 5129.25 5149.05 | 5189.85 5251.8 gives 3.3 angstrom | 6.83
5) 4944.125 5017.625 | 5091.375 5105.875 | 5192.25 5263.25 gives 2.7 angstrom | 7.19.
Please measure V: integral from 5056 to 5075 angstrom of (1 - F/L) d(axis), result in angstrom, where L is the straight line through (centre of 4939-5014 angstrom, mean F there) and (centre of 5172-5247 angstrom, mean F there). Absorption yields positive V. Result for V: 1.6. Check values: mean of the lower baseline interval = 6.96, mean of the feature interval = 6.2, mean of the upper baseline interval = 6.48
